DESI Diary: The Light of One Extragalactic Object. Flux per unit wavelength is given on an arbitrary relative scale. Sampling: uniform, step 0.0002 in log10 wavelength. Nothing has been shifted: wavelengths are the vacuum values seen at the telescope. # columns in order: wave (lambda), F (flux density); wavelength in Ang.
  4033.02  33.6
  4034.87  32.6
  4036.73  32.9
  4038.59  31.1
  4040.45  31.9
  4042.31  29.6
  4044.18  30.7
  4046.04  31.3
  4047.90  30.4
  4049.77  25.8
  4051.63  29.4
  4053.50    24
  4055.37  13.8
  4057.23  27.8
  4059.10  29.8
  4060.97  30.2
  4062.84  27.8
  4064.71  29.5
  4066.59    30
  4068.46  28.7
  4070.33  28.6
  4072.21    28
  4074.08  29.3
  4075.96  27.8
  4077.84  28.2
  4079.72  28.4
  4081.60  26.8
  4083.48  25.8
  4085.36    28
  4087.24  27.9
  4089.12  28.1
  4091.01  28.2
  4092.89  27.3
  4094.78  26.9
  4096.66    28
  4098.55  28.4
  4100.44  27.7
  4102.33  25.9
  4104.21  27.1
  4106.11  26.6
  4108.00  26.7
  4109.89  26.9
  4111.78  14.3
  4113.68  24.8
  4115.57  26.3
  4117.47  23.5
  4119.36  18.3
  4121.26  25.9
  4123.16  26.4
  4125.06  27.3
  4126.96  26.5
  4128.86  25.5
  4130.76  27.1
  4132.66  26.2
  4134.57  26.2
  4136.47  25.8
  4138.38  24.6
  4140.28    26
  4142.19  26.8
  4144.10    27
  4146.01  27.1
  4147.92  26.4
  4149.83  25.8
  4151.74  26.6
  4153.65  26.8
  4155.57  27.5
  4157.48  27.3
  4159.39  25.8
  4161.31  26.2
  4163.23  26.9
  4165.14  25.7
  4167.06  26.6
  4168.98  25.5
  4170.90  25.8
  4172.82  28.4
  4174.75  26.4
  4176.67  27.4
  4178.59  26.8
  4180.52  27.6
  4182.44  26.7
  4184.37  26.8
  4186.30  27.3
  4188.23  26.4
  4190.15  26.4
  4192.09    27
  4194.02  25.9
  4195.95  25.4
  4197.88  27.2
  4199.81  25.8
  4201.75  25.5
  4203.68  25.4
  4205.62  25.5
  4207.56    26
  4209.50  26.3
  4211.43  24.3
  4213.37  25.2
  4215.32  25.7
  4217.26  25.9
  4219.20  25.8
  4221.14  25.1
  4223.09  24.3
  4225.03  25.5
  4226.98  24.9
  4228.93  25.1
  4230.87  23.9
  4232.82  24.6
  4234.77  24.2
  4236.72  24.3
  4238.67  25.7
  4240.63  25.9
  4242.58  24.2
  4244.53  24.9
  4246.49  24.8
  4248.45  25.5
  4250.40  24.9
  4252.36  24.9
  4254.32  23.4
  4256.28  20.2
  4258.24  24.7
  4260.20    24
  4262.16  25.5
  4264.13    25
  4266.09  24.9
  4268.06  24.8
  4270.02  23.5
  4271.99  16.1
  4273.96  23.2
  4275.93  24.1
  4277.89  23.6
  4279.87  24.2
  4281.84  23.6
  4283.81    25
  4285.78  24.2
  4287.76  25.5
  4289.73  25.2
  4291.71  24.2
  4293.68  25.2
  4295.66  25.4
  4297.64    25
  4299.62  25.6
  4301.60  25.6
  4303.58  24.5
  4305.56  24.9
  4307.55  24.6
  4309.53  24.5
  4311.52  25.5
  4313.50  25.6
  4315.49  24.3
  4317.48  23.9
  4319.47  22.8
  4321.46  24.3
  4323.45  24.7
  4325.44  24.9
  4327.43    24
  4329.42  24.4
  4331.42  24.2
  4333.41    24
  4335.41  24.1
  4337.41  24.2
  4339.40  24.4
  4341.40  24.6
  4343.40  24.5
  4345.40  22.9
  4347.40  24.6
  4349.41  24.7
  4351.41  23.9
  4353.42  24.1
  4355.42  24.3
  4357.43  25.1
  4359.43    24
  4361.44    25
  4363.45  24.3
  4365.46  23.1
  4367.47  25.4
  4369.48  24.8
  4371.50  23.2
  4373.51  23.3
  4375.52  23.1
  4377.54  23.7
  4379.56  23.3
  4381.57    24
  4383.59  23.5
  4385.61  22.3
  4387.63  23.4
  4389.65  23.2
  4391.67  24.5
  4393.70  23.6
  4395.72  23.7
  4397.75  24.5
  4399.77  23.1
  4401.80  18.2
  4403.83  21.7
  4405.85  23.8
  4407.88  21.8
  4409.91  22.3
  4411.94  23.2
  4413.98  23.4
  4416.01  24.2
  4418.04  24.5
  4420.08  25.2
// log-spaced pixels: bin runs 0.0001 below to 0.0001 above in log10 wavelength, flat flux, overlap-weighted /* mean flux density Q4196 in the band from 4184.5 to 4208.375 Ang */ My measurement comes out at 26.2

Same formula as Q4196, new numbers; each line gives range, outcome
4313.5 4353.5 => 24.2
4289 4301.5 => 25.1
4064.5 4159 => 26.6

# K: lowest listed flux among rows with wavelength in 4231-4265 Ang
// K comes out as 20.2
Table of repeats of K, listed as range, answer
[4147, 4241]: 23.9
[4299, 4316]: 24.3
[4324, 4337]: 24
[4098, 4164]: 14.3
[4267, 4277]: 16.1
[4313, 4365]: 22.8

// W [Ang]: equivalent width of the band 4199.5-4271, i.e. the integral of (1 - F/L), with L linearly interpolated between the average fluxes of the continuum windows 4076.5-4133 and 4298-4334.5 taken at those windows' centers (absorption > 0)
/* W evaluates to 0.9 Ang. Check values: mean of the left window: 26.2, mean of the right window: 24.6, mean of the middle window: 24.9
